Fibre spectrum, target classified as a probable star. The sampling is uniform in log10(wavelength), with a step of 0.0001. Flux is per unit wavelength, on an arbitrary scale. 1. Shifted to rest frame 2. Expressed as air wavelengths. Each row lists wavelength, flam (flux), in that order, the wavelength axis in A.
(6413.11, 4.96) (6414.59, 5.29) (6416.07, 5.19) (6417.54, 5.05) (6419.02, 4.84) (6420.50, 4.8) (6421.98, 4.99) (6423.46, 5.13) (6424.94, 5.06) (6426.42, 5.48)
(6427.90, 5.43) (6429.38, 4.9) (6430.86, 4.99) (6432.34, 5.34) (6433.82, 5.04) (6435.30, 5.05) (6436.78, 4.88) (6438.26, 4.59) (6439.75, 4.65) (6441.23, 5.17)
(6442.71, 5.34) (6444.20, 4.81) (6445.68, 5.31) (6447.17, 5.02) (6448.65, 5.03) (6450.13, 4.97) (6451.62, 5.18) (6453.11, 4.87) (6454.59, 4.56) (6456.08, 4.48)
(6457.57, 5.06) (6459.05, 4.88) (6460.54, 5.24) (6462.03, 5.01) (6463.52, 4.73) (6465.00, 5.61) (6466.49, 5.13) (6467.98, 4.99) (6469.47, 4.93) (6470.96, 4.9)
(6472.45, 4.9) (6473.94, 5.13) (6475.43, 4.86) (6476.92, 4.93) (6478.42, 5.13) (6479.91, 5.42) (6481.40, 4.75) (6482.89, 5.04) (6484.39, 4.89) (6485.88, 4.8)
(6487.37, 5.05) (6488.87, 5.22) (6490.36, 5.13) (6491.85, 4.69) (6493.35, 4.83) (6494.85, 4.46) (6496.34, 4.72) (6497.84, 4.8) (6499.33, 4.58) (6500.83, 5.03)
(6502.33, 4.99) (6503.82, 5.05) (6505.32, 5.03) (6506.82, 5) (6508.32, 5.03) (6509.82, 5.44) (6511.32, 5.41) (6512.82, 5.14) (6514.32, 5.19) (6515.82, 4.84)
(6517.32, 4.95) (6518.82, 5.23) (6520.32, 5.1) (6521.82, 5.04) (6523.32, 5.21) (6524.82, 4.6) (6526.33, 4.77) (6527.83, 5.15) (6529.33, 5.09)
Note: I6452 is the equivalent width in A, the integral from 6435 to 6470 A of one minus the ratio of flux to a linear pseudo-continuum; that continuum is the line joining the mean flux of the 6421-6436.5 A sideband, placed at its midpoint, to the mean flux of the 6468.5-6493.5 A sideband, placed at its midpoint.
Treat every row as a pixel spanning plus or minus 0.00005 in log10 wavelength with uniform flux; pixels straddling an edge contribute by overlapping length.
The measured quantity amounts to 0.6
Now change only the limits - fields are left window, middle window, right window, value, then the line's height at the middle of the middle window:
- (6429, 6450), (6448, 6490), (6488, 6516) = 0.1 A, 5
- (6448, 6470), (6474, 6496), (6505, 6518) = 0.4 A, 5.05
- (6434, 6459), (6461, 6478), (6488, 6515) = -0.2 A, 4.96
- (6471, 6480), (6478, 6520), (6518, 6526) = 0.2 A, 5.02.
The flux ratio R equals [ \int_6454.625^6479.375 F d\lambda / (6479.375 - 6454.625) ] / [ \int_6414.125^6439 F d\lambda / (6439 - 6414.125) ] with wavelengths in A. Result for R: 1.0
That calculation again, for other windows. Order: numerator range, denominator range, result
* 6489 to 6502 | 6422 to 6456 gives 0.96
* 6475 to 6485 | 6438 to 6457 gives 1.02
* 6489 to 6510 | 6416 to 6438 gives 0.97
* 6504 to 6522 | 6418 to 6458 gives 1.02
